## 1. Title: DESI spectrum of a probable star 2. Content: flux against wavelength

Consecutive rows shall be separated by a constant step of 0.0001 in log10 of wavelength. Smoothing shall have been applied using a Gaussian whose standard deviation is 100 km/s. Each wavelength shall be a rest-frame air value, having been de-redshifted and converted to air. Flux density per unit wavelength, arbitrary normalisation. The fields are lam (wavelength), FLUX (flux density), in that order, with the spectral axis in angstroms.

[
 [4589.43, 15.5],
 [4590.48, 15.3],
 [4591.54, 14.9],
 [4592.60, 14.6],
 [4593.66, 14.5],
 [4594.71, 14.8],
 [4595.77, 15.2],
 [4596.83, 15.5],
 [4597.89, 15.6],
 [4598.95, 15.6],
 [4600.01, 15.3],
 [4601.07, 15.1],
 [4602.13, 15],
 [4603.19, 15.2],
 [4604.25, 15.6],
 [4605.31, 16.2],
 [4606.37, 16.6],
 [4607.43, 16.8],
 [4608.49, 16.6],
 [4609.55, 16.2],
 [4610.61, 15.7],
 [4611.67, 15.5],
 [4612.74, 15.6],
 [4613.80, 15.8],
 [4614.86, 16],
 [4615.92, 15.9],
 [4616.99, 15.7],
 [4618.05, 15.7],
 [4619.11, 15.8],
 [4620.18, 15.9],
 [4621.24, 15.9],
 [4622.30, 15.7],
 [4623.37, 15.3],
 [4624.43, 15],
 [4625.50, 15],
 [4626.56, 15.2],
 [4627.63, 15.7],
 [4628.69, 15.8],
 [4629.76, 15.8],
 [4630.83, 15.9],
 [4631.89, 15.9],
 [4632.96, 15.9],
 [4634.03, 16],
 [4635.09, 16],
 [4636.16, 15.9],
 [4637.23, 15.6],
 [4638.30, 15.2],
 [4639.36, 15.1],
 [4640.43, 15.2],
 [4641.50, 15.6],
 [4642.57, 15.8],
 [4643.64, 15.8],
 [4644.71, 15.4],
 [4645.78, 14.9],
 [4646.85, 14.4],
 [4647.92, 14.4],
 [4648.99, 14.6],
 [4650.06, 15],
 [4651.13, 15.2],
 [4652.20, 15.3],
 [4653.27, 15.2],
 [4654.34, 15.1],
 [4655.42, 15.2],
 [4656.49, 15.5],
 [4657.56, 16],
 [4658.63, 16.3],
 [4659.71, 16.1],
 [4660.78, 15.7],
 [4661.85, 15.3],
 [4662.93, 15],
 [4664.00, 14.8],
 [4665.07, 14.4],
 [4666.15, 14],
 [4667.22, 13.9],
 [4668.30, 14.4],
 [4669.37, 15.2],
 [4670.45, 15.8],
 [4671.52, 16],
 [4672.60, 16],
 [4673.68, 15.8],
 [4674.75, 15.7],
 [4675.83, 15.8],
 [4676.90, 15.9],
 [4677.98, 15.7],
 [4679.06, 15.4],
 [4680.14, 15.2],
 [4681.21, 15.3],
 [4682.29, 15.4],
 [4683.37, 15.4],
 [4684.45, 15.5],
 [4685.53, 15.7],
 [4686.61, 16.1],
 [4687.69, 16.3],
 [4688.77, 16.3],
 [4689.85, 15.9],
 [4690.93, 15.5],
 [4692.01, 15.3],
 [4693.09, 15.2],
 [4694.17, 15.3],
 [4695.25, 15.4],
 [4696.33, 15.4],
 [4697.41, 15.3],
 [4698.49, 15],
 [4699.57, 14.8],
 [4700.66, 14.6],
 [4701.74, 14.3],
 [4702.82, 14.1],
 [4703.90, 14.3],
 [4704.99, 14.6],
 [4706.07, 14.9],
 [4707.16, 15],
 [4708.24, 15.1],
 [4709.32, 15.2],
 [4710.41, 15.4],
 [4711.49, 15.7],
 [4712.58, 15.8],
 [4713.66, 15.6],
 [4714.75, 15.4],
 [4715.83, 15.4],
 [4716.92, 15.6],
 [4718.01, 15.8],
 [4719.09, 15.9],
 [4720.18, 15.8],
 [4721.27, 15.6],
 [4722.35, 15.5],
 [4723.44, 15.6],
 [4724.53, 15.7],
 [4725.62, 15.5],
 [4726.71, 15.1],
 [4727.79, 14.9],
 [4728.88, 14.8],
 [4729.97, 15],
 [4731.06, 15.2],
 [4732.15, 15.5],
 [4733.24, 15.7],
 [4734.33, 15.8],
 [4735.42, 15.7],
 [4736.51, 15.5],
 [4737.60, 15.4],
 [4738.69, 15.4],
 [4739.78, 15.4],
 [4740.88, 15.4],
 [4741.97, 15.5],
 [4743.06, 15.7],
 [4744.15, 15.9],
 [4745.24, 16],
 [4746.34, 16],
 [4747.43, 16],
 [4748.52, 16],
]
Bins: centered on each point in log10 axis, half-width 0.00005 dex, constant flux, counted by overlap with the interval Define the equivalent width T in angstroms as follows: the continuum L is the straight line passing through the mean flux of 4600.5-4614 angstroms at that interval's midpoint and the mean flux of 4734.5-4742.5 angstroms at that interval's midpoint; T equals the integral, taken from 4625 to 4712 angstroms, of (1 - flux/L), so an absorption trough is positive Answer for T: 1.86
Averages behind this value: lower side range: 15.8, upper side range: 15.5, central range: 15.3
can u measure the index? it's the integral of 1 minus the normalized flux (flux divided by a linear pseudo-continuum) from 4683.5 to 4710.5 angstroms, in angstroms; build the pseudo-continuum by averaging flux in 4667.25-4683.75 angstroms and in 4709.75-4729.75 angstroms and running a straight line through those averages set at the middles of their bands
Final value 0.5 angstroms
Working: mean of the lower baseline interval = 15.5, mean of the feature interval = 15.2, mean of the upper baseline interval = 15.5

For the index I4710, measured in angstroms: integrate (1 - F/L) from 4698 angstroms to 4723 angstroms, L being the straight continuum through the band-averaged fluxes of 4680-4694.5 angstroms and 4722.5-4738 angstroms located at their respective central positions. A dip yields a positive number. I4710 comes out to 0.5 angstroms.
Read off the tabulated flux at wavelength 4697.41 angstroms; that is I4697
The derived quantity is 15.3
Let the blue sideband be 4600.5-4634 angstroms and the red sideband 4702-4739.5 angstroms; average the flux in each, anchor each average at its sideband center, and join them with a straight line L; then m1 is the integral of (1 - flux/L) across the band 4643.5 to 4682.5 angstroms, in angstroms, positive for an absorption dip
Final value 0.74 angstroms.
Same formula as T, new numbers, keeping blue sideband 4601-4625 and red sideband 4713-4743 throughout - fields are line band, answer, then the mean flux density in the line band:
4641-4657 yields 0.5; 15.2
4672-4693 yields -0.1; 15.7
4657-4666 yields 0.2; 15.4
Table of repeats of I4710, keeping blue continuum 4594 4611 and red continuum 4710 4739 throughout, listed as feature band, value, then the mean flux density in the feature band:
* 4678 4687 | 0.03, 15.5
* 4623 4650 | 0.38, 15.4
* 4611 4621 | -0.07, 15.8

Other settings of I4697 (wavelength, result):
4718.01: 15.8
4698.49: 15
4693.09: 15.2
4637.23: 15.6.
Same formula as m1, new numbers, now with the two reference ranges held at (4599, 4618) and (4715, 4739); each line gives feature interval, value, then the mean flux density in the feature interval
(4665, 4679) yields 0.3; 15.3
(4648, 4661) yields 0.2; 15.4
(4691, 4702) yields 0.3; 15.1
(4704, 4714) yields 0.2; 15.2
